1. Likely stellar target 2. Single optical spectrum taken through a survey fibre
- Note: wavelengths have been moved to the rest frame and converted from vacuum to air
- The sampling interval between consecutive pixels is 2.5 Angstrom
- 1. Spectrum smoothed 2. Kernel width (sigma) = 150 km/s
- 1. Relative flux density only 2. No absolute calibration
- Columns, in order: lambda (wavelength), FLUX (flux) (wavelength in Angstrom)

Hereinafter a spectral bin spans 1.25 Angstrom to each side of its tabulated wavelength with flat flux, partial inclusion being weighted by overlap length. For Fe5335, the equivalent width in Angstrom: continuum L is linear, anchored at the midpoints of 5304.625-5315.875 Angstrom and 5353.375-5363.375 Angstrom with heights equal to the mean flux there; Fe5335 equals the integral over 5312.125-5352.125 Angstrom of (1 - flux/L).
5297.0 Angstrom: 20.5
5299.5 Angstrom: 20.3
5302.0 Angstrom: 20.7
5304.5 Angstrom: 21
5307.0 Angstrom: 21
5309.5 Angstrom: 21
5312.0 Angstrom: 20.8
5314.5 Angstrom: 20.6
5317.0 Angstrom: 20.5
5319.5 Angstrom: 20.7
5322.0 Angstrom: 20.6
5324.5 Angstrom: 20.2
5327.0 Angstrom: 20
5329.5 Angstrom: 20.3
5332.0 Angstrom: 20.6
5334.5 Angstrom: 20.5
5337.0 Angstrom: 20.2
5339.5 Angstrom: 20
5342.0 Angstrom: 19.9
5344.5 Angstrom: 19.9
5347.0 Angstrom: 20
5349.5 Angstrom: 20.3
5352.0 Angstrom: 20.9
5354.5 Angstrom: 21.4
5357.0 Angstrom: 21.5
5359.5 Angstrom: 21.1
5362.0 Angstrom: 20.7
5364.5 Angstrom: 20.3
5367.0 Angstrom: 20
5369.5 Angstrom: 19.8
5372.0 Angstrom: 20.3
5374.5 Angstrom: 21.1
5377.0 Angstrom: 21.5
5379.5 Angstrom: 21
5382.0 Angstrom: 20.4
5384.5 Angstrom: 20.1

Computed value 1.3 Angstrom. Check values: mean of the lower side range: 20.9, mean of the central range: 20.3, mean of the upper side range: 21.2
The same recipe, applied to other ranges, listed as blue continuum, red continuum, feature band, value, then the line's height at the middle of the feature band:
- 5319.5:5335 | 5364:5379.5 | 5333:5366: -0.1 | 20.5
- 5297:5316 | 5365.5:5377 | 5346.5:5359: -0.2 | 20.5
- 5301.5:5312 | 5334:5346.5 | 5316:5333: 0.1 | 20.5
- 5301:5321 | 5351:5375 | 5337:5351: 0.5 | 20.7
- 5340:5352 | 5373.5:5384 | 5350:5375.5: -0.2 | 20.5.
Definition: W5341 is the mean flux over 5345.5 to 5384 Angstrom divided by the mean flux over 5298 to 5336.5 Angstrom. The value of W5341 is 1.0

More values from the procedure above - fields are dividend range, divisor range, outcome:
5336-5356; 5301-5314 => 0.97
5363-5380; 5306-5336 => 1.00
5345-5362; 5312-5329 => 1.02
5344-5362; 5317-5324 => 1.01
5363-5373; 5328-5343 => 0.99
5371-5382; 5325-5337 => 1.03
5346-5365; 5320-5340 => 1.02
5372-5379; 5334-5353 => 1.04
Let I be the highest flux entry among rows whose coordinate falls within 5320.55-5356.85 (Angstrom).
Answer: 21.4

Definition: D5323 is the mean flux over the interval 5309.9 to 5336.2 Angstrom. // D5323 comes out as 20.5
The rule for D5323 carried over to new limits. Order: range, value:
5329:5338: 20.4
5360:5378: 20.5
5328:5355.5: 20.4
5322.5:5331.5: 20.2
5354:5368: 20.8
